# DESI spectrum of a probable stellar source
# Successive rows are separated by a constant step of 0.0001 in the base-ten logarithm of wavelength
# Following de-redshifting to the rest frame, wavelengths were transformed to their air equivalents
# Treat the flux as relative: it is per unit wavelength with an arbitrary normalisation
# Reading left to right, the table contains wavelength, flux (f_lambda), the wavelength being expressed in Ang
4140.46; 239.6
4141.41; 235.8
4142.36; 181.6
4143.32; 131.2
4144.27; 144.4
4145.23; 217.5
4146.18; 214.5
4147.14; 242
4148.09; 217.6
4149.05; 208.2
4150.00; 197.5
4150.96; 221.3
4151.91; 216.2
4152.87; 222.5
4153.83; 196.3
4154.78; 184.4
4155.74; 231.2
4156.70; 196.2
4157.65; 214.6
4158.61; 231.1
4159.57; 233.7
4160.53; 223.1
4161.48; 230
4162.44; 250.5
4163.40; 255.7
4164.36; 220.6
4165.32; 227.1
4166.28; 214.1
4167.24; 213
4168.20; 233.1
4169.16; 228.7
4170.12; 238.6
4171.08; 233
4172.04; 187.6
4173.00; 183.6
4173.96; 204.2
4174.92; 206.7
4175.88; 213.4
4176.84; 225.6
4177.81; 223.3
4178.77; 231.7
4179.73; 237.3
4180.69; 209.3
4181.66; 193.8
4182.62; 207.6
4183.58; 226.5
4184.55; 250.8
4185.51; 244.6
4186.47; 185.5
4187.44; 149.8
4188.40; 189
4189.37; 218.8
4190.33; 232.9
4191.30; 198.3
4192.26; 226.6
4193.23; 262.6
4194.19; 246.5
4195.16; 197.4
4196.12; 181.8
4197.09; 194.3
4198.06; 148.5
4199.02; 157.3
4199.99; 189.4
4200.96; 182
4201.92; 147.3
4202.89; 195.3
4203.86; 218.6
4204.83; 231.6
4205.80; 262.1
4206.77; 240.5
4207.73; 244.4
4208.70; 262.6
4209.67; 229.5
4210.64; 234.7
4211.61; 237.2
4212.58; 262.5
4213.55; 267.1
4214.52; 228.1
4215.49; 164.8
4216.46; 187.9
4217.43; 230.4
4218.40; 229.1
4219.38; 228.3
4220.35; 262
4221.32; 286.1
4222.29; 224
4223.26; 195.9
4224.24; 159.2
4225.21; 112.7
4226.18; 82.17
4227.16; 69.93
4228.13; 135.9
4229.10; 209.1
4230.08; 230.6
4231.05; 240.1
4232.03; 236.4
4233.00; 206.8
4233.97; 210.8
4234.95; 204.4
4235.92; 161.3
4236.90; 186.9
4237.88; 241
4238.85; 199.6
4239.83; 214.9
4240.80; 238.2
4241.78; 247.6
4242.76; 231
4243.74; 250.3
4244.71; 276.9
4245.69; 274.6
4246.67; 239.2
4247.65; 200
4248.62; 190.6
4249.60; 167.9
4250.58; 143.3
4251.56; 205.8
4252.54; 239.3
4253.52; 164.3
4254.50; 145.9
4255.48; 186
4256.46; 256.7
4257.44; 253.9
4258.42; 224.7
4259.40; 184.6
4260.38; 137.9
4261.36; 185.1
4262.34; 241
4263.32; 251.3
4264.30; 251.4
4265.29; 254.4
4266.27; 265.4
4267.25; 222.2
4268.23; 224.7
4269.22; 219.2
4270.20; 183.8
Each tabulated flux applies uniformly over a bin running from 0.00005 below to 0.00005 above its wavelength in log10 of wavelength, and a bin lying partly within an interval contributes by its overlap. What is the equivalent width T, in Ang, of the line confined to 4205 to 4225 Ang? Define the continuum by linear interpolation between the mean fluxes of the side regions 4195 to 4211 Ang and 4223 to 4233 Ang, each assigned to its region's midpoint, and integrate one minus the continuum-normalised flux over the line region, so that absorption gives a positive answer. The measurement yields -4.4 Ang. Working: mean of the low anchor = 207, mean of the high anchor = 168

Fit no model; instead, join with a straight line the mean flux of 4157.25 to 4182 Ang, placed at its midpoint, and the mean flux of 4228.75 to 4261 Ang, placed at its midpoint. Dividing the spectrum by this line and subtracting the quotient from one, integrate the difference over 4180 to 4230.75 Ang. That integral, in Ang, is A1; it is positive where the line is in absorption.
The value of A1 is 2.3 Ang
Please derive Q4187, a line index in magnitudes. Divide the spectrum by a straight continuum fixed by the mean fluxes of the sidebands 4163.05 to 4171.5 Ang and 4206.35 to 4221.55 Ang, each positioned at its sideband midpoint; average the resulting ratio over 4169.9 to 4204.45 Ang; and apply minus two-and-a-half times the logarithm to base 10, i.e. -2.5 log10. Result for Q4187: 0.13 mag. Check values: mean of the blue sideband 229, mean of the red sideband 236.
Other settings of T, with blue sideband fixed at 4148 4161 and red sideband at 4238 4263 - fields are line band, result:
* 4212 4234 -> 1.1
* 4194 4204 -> 1.4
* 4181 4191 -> 0.2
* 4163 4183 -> -0.5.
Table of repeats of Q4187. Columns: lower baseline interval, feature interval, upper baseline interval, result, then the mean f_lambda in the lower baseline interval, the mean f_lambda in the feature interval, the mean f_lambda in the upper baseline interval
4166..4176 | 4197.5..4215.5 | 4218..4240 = -0.07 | 214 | 217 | 196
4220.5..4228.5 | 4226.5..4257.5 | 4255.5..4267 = -0.08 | 163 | 207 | 226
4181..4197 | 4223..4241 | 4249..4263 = 0.09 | 213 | 185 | 196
